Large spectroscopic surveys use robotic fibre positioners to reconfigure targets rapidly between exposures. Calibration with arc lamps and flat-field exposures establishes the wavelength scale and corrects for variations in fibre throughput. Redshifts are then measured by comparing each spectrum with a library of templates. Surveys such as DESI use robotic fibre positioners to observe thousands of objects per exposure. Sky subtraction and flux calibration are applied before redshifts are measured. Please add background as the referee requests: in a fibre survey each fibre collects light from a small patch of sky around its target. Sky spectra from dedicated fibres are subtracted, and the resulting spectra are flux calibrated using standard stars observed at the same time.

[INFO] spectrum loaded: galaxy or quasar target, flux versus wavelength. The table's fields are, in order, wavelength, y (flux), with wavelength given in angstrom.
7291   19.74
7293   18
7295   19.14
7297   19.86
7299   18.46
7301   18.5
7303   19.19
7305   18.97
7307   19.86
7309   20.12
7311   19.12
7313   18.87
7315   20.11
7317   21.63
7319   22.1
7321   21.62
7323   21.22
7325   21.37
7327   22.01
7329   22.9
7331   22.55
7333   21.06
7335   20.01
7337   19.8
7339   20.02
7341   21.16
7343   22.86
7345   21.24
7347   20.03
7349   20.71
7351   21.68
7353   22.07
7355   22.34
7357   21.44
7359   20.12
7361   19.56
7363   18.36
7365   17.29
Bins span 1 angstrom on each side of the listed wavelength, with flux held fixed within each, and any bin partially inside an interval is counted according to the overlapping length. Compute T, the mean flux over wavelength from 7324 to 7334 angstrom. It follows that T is 22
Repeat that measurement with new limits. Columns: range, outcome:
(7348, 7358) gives 21.6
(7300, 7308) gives 19.1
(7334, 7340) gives 19.9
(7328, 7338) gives 21.3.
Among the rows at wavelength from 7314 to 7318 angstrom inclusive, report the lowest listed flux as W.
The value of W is 20.11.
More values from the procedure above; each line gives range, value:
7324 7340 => 19.8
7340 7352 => 20.03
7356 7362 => 19.56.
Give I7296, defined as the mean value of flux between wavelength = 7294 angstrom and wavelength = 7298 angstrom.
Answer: 19.5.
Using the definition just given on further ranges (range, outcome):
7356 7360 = 20.8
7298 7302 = 18.5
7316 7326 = 21.6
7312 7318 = 20.2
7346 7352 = 20.8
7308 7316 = 19.6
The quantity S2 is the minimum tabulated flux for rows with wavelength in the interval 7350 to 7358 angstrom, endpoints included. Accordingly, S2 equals 21.44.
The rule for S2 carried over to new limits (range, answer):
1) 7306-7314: 18.87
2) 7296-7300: 18.46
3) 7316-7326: 21.22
